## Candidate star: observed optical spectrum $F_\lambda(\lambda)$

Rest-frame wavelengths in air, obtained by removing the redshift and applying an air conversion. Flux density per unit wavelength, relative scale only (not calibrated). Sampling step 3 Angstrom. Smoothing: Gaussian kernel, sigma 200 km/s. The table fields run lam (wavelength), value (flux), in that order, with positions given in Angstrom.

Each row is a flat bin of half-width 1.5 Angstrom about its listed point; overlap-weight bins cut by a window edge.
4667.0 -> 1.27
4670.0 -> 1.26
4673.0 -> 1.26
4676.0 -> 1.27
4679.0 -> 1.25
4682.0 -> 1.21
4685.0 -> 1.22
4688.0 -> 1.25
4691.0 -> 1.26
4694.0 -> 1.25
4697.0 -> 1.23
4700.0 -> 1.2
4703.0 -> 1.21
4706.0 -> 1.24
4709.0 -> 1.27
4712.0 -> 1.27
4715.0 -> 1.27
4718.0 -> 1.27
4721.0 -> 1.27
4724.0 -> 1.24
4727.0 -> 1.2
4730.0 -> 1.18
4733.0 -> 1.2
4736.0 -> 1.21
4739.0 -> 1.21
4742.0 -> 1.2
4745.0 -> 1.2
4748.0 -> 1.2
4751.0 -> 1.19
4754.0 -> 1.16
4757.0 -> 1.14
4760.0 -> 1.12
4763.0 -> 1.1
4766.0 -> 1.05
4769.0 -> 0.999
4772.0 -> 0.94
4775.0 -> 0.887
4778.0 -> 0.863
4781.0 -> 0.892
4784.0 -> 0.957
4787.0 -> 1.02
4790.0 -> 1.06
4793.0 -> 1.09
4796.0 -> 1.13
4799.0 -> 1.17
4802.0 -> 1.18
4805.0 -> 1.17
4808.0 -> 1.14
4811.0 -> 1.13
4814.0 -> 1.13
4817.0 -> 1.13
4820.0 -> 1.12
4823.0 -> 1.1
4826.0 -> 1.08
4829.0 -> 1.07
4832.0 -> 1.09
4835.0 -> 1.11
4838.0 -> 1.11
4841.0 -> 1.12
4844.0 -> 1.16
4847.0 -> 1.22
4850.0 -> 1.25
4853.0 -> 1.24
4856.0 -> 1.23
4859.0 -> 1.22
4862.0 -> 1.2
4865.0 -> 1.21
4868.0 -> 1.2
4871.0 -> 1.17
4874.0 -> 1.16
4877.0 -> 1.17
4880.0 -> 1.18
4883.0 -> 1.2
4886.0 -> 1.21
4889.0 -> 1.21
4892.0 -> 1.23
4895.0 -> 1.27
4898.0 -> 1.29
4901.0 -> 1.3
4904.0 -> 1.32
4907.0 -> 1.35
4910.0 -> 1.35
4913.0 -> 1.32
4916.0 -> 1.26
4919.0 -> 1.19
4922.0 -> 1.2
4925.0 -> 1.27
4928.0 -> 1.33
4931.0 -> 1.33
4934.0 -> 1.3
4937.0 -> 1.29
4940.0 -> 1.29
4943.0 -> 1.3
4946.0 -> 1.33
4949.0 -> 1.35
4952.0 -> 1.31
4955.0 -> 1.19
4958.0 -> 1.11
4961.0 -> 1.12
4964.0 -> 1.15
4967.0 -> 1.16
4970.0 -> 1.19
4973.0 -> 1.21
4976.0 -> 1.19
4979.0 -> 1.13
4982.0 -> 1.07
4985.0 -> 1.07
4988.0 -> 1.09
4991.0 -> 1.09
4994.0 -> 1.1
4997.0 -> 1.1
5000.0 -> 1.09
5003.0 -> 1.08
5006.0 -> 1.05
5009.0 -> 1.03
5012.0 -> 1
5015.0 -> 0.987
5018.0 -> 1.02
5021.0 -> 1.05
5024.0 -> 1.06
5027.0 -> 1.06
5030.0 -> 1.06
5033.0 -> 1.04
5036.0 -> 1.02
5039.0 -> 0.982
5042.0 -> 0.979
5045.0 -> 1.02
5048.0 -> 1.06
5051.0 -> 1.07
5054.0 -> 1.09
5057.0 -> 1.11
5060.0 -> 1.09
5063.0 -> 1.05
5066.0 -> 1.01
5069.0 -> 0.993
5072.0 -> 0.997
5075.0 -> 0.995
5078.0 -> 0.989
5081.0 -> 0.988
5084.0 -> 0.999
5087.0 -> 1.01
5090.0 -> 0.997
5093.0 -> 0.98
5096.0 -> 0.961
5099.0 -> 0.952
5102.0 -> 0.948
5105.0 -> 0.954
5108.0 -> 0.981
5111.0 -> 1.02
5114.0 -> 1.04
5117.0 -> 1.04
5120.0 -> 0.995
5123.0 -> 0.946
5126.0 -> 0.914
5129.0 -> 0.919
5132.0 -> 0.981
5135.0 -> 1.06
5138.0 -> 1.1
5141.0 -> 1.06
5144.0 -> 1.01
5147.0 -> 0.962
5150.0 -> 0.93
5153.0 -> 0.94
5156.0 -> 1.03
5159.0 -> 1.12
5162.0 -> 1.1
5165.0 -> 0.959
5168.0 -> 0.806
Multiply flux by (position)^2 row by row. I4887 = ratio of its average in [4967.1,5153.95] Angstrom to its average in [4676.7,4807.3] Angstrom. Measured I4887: 1.02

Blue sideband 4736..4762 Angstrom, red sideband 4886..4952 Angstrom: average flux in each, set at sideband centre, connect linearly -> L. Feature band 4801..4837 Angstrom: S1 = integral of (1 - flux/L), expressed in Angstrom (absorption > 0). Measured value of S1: 3.0 Angstrom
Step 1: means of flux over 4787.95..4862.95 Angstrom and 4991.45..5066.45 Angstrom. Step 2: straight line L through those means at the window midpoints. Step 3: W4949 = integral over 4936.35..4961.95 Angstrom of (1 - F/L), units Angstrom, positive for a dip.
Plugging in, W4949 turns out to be -4.0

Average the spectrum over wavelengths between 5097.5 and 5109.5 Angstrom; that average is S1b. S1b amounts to 0.959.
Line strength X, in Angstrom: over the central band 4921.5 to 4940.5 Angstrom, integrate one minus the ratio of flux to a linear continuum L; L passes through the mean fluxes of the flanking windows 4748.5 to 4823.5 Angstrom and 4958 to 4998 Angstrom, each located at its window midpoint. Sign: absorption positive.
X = -3.0 Angstrom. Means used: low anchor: 1.08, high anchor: 1.13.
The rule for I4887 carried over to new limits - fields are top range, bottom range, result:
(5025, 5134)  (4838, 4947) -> 0.87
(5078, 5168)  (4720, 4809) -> 1.03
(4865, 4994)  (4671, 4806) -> 1.14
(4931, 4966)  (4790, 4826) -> 1.17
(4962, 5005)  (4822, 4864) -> 1.03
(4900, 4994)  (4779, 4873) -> 1.14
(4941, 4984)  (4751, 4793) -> 1.27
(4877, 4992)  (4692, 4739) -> 1.09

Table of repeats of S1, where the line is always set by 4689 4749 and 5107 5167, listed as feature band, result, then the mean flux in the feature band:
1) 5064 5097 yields 1.3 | 0.994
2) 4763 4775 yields 2.1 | 0.996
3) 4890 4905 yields -1.9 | 1.28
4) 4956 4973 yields -0.9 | 1.15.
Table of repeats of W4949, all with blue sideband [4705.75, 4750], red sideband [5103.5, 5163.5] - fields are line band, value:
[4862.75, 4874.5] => -0.38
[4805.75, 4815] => 0.36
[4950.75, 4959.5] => -0.77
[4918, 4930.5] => -1.52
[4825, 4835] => 0.74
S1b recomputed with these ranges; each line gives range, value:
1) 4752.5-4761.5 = 1.14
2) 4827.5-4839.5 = 1.09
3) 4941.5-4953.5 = 1.32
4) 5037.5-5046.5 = 0.994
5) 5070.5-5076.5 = 0.996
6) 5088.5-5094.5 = 0.989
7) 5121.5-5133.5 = 0.94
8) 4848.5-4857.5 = 1.24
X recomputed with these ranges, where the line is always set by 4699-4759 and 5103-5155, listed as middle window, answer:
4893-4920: -4.33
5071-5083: 0.33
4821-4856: 0.29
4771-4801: 4.52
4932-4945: -2.36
